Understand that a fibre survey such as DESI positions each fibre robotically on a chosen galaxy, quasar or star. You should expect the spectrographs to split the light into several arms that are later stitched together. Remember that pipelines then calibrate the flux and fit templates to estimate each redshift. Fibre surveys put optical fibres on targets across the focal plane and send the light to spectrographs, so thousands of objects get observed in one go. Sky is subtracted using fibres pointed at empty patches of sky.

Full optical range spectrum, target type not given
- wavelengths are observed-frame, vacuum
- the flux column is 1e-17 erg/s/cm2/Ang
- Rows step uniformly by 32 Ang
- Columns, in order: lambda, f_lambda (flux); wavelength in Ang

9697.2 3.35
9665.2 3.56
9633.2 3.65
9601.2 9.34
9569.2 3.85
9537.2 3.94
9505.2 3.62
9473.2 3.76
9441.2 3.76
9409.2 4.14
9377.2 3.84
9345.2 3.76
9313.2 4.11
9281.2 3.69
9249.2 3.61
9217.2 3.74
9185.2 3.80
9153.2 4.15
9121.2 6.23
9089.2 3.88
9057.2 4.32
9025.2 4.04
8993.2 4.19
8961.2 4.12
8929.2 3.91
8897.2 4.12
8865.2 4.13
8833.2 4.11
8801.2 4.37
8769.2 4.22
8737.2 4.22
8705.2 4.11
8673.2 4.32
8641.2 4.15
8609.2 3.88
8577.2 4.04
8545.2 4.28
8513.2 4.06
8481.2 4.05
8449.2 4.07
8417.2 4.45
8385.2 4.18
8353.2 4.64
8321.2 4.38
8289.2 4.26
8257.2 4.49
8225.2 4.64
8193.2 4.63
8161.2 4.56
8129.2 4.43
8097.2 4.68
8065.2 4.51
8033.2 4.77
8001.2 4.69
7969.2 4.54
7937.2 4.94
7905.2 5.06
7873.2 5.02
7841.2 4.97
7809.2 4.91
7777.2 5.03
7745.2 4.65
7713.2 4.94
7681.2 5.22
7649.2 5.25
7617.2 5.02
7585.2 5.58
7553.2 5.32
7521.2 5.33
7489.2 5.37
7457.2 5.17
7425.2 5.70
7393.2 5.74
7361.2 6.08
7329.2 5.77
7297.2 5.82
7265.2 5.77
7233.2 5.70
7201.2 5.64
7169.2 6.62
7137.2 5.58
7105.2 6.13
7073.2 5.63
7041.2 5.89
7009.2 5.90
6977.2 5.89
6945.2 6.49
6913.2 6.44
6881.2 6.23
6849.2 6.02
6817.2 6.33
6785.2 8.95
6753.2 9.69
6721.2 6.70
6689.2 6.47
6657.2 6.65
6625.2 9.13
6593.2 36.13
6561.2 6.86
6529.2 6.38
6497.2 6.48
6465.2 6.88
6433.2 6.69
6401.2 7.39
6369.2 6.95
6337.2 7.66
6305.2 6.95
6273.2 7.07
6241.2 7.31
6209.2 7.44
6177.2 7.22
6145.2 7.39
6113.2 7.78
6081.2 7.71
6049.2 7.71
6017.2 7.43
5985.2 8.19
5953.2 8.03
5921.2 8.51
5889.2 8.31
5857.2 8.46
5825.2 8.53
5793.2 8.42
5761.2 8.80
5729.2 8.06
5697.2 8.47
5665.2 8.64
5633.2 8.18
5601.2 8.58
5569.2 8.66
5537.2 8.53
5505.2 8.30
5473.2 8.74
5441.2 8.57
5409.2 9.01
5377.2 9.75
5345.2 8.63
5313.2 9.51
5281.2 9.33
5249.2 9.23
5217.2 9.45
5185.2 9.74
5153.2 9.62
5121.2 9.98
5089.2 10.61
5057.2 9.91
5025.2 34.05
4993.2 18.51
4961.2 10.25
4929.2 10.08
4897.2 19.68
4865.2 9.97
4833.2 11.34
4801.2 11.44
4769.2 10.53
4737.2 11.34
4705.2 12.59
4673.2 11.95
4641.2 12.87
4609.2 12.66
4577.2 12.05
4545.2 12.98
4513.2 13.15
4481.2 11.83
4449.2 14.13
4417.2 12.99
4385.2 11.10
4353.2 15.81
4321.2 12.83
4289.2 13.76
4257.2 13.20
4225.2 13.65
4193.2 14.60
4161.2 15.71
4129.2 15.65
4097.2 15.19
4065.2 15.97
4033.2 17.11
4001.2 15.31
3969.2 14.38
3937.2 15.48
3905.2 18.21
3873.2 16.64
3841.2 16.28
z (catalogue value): 0.006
